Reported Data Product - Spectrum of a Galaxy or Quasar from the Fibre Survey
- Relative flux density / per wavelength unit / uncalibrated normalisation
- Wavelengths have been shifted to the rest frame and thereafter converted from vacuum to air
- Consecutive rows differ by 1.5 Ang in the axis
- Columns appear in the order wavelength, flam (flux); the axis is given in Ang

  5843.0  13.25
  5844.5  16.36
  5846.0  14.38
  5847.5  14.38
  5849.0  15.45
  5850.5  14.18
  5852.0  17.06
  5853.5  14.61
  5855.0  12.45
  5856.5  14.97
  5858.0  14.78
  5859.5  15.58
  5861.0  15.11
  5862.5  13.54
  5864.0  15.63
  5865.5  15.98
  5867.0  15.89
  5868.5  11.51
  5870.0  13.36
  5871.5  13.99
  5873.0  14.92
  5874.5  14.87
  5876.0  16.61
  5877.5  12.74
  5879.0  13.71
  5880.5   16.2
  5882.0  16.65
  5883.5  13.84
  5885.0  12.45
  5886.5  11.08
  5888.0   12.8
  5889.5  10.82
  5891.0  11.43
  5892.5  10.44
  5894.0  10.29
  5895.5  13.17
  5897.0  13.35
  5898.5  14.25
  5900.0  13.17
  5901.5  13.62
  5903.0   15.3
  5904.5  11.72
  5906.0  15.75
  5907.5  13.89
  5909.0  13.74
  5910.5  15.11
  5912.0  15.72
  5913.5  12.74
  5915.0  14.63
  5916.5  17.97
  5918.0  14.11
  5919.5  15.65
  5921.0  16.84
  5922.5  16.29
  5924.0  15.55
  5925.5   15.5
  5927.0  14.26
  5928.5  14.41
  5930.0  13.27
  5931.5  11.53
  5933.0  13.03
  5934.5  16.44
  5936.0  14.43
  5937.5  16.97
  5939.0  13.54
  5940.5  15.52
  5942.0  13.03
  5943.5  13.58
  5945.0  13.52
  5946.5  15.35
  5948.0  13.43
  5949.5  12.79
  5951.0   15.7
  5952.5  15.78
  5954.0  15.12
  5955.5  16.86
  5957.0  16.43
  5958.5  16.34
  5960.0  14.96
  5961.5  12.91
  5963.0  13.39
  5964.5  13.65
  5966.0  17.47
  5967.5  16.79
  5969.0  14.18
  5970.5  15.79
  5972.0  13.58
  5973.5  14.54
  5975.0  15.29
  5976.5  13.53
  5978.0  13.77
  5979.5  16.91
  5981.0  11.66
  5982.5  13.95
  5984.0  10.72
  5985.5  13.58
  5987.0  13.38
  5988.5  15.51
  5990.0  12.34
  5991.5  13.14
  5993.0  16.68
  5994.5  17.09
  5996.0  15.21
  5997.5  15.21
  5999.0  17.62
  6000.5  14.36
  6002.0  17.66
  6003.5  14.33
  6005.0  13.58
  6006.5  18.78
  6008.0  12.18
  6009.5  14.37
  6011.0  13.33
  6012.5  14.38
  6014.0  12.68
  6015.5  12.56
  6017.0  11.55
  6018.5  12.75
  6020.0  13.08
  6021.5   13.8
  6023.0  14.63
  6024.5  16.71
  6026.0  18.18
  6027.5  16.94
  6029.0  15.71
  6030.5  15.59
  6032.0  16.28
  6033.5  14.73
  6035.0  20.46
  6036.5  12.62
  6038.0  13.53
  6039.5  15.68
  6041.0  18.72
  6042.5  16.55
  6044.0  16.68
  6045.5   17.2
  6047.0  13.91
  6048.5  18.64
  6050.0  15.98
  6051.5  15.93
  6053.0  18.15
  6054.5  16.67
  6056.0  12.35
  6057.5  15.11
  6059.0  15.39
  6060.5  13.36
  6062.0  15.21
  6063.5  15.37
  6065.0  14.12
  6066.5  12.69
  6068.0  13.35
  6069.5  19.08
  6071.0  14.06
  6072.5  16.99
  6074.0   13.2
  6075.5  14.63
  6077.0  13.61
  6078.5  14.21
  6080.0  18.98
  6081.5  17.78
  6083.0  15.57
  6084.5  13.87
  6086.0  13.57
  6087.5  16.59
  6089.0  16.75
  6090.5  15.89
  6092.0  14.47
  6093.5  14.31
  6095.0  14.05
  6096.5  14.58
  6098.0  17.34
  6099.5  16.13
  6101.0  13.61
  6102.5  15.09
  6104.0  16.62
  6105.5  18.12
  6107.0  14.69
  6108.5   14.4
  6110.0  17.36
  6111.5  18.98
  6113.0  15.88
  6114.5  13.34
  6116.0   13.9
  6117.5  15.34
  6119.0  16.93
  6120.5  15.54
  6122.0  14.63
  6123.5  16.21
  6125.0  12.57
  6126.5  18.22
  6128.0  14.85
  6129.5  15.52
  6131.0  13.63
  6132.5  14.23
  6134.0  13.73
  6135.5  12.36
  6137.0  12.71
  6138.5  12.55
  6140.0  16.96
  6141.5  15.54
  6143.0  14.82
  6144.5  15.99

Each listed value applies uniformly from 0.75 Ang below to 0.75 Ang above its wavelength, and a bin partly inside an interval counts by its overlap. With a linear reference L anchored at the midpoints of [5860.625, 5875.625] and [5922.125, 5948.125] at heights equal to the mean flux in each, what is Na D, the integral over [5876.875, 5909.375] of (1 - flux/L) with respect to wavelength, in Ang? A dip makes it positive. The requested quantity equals 2.9 Ang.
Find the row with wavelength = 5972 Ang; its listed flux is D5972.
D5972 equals 13.58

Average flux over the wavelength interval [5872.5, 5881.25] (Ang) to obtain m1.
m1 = 14.8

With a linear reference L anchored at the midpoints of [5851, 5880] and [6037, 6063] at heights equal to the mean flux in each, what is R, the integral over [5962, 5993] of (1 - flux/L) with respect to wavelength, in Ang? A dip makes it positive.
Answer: 2.3 Ang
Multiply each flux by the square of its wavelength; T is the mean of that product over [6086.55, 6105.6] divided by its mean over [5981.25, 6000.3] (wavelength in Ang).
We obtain 1.1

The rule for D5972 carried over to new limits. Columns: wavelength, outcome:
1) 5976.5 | 13.53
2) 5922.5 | 16.29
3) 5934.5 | 16.44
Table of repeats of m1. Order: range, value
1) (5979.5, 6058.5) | 15.1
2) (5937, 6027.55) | 14.6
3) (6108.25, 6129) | 15.6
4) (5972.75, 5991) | 13.8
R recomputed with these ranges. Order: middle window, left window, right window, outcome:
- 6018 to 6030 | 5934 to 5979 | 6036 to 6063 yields 0.1 Ang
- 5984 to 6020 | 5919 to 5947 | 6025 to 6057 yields 3.0 Ang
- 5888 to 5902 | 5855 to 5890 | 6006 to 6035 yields 2.0 Ang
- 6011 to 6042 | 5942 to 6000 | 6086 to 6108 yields 0.1 Ang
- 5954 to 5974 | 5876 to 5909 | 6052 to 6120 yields -1.6 Ang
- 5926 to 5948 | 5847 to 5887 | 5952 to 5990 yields 0.6 Ang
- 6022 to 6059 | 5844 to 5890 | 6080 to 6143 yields -2.7 Ang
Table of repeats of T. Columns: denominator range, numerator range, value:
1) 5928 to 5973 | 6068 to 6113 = 1.12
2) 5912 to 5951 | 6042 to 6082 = 1.11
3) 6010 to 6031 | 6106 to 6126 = 1.11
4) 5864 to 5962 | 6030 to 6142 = 1.14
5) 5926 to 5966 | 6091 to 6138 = 1.10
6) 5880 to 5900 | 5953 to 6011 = 1.19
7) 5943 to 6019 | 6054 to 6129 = 1.09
